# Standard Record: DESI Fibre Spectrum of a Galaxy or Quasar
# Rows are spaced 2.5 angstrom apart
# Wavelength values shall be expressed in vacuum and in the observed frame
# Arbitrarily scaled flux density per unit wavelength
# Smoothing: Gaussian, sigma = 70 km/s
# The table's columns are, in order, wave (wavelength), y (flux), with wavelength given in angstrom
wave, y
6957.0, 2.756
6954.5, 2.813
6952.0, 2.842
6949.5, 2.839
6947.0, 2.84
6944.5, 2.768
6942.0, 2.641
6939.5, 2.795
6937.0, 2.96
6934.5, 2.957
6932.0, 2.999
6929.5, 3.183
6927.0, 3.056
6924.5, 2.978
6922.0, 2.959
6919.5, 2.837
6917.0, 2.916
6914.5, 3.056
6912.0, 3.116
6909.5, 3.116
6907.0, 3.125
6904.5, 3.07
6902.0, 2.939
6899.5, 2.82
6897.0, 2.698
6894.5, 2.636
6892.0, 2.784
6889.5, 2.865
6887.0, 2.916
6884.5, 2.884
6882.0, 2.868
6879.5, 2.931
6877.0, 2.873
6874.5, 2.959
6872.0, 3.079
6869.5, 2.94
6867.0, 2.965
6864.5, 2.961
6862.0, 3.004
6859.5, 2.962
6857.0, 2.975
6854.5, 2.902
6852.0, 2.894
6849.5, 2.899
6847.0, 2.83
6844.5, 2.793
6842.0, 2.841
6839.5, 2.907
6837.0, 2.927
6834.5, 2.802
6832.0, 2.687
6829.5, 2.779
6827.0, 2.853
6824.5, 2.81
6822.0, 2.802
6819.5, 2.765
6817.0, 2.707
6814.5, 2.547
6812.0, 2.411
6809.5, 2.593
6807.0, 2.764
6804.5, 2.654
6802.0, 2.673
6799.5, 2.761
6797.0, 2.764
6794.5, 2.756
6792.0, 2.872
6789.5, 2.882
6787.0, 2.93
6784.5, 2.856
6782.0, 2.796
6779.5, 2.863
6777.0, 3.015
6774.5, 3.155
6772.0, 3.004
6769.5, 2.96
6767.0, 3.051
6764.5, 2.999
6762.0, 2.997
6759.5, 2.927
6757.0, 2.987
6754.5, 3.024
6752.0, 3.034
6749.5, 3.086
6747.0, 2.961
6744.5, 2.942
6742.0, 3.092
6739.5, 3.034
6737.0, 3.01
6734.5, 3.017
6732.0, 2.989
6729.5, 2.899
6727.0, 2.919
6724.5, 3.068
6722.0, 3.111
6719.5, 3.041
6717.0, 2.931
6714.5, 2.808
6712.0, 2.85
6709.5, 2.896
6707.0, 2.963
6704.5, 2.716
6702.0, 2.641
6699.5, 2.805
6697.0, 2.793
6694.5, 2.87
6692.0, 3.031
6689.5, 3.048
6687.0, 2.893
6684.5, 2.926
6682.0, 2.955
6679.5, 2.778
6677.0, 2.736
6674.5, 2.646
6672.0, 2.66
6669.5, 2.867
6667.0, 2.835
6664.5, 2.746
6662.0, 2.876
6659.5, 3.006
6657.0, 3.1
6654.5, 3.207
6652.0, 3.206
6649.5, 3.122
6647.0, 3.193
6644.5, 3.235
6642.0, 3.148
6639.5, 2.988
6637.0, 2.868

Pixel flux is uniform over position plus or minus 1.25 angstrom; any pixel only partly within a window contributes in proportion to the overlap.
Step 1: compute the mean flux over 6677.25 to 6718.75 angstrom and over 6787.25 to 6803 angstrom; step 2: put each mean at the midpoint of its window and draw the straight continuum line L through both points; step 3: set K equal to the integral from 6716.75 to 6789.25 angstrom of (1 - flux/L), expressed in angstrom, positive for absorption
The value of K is -4.2 angstrom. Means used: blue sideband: 2.87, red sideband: 2.8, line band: 2.99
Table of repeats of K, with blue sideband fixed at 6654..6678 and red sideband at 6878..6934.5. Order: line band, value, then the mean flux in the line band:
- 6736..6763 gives -1.1 angstrom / 3.01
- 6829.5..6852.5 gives 0.7 angstrom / 2.84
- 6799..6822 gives 2.0 angstrom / 2.66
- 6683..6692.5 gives -0.3 angstrom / 2.97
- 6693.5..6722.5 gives 0.1 angstrom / 2.86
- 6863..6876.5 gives -0.2 angstrom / 2.98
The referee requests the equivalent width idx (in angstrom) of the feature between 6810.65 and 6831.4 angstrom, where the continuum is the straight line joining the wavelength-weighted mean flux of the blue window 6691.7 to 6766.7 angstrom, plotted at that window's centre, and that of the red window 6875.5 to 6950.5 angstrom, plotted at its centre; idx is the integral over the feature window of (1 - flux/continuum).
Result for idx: 1.6 angstrom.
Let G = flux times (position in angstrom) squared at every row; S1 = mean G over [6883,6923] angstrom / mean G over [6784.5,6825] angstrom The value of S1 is 1.10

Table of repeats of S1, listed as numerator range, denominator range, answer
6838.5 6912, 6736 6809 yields 1.03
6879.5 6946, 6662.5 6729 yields 1.09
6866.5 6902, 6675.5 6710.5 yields 1.06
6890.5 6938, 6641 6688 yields 1.08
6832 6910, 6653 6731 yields 1.06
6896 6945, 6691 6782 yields 1.05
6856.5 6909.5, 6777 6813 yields 1.08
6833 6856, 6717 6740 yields 0.99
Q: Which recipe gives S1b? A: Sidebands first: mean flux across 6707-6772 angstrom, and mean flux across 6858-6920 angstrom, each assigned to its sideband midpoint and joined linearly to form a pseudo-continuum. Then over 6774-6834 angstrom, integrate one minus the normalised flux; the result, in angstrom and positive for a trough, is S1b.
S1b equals 3.82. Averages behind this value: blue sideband 2.99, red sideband 2.93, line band 2.77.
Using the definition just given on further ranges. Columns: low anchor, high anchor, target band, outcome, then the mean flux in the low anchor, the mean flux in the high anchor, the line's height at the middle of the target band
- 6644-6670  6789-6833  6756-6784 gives -1.67 angstrom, 3.03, 2.72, 2.81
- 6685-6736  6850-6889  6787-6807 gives 1.04 angstrom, 2.92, 2.94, 2.93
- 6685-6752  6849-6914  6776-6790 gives 0.23 angstrom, 2.94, 2.93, 2.94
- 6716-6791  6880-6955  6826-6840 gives 0.61 angstrom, 2.99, 2.91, 2.95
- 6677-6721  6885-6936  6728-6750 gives -0.83 angstrom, 2.88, 2.95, 2.89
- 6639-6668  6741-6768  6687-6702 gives 0.75 angstrom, 3.06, 3.01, 3.04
